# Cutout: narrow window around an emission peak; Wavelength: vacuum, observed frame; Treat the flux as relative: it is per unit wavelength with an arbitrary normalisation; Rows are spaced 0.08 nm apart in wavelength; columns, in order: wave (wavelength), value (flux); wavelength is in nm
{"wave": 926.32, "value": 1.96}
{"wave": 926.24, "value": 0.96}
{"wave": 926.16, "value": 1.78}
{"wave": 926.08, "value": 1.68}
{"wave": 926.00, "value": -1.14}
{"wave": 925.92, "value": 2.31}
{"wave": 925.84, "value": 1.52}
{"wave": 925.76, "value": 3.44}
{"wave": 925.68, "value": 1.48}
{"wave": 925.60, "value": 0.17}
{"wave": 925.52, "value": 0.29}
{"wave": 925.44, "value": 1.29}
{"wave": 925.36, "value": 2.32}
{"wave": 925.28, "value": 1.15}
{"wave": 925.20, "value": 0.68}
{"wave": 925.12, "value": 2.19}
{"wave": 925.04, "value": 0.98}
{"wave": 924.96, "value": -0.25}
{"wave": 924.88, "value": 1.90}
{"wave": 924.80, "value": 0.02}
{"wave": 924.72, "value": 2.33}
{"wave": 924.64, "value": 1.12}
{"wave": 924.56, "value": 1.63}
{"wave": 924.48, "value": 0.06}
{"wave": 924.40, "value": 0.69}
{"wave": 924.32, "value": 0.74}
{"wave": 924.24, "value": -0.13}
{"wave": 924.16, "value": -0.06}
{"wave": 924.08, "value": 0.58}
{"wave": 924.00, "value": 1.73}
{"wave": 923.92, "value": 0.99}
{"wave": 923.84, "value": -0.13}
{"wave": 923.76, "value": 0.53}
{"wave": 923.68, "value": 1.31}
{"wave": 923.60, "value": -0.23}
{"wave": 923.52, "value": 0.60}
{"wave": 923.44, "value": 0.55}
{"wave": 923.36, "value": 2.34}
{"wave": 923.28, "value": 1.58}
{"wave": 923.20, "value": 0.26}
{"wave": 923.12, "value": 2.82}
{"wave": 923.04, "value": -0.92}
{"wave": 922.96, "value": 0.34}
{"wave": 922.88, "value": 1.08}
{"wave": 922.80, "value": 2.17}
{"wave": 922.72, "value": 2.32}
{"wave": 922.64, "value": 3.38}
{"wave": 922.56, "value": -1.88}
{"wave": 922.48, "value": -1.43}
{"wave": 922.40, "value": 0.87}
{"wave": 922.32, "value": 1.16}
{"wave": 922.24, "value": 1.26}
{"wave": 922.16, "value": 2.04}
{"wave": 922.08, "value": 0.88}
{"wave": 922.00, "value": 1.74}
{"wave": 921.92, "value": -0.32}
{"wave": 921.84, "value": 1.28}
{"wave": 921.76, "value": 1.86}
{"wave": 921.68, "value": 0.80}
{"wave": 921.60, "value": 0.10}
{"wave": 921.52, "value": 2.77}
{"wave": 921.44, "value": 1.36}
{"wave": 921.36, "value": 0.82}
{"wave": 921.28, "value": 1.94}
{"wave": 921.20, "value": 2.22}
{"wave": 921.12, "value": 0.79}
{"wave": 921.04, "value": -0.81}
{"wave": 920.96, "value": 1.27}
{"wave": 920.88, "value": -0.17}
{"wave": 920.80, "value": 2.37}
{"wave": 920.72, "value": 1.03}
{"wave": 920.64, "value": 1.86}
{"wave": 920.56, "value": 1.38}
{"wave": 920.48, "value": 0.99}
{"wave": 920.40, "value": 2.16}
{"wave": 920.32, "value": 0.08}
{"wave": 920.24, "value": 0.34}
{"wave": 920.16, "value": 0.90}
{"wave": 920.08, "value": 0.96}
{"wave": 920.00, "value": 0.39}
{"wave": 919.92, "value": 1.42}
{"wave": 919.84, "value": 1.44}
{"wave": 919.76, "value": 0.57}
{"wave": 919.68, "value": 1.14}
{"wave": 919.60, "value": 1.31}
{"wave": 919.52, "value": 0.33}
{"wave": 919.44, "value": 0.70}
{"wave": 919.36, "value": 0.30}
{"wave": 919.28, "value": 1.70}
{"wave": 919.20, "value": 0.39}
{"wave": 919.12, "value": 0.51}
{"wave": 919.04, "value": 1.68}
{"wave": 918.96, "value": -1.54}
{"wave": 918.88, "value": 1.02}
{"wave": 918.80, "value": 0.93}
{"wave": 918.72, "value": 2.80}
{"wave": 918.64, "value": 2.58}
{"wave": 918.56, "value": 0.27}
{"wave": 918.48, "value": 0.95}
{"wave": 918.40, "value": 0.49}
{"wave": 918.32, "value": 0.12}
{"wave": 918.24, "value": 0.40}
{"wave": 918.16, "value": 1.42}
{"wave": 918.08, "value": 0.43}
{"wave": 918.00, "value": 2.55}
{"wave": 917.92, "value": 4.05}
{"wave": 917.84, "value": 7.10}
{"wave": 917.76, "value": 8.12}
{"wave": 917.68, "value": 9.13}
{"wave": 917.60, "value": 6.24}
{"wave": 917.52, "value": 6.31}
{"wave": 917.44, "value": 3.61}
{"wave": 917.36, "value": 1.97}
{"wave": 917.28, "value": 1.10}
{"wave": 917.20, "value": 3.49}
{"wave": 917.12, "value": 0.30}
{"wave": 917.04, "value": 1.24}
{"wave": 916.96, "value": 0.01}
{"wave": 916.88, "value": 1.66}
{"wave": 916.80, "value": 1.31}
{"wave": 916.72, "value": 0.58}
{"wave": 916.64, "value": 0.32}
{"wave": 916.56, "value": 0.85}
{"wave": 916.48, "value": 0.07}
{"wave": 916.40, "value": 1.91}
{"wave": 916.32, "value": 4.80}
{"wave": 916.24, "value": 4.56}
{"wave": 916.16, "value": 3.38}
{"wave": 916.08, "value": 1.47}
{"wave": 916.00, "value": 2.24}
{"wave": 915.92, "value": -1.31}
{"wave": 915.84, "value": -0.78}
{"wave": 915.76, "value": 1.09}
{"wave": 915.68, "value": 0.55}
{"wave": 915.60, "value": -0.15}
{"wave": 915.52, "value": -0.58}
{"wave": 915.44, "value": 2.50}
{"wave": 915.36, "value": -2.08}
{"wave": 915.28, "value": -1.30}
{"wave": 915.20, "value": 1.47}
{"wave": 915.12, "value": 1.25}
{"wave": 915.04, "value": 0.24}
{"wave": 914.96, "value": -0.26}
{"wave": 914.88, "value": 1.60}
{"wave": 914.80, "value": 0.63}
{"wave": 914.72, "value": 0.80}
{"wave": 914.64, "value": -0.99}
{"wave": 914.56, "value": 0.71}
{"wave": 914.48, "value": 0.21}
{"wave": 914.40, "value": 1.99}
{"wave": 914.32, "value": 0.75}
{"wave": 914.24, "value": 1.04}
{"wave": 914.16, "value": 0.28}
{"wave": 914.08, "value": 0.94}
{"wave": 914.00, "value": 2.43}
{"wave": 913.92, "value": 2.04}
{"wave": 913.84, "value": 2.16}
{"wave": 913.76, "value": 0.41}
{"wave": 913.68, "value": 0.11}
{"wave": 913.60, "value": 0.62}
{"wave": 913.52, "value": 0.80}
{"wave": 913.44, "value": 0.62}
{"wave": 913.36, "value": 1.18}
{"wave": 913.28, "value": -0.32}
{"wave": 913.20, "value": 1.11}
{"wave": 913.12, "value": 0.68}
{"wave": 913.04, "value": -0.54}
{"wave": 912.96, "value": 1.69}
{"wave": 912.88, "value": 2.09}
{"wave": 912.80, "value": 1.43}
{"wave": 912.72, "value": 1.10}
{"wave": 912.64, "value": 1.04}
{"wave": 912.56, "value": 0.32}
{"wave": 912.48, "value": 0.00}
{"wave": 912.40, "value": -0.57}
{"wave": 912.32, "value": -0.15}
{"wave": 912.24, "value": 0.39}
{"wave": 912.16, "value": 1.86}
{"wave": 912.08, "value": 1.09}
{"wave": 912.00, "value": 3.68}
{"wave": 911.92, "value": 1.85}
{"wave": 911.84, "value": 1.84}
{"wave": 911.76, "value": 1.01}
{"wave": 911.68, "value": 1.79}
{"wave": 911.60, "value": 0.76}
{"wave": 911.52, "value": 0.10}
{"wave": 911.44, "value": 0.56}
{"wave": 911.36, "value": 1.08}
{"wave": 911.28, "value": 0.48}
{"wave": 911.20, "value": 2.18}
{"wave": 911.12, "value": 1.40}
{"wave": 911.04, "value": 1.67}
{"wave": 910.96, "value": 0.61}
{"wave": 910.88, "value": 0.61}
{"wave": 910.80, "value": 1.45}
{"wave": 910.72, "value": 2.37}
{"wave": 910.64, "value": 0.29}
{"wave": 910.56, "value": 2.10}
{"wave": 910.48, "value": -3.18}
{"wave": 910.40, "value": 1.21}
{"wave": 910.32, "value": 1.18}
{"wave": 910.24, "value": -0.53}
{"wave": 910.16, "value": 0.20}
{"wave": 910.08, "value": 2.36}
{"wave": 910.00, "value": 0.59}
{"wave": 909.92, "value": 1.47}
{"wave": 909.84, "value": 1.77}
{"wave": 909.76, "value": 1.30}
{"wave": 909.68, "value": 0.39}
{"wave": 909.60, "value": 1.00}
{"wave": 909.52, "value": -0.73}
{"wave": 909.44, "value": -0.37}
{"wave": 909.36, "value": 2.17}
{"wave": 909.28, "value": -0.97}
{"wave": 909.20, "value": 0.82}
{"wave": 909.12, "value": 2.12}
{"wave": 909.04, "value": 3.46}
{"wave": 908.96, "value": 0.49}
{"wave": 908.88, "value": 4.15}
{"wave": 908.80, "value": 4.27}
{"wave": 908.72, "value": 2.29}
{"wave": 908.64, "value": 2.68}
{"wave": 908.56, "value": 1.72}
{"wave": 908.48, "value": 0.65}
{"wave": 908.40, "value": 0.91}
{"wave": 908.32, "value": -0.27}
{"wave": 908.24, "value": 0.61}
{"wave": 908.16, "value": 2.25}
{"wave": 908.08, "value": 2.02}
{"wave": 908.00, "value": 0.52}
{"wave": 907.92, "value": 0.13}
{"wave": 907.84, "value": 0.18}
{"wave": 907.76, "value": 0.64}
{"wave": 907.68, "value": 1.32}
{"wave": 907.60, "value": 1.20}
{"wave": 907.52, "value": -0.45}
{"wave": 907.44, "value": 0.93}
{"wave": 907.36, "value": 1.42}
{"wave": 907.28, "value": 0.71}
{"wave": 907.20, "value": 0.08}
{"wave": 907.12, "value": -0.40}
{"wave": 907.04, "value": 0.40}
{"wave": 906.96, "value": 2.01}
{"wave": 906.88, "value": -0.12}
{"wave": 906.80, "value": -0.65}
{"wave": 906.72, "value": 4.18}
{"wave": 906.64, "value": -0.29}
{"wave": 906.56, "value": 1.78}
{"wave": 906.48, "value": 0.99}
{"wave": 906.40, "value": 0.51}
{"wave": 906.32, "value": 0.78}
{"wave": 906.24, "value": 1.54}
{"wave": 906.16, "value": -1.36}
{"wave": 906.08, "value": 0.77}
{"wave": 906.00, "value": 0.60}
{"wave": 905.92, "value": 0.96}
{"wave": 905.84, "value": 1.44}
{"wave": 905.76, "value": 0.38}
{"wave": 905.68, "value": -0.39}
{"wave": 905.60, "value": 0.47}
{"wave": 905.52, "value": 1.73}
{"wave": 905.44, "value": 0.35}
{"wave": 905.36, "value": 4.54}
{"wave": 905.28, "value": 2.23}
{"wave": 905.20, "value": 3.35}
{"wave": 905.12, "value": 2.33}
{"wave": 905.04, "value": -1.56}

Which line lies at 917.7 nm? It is [O III] 5007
